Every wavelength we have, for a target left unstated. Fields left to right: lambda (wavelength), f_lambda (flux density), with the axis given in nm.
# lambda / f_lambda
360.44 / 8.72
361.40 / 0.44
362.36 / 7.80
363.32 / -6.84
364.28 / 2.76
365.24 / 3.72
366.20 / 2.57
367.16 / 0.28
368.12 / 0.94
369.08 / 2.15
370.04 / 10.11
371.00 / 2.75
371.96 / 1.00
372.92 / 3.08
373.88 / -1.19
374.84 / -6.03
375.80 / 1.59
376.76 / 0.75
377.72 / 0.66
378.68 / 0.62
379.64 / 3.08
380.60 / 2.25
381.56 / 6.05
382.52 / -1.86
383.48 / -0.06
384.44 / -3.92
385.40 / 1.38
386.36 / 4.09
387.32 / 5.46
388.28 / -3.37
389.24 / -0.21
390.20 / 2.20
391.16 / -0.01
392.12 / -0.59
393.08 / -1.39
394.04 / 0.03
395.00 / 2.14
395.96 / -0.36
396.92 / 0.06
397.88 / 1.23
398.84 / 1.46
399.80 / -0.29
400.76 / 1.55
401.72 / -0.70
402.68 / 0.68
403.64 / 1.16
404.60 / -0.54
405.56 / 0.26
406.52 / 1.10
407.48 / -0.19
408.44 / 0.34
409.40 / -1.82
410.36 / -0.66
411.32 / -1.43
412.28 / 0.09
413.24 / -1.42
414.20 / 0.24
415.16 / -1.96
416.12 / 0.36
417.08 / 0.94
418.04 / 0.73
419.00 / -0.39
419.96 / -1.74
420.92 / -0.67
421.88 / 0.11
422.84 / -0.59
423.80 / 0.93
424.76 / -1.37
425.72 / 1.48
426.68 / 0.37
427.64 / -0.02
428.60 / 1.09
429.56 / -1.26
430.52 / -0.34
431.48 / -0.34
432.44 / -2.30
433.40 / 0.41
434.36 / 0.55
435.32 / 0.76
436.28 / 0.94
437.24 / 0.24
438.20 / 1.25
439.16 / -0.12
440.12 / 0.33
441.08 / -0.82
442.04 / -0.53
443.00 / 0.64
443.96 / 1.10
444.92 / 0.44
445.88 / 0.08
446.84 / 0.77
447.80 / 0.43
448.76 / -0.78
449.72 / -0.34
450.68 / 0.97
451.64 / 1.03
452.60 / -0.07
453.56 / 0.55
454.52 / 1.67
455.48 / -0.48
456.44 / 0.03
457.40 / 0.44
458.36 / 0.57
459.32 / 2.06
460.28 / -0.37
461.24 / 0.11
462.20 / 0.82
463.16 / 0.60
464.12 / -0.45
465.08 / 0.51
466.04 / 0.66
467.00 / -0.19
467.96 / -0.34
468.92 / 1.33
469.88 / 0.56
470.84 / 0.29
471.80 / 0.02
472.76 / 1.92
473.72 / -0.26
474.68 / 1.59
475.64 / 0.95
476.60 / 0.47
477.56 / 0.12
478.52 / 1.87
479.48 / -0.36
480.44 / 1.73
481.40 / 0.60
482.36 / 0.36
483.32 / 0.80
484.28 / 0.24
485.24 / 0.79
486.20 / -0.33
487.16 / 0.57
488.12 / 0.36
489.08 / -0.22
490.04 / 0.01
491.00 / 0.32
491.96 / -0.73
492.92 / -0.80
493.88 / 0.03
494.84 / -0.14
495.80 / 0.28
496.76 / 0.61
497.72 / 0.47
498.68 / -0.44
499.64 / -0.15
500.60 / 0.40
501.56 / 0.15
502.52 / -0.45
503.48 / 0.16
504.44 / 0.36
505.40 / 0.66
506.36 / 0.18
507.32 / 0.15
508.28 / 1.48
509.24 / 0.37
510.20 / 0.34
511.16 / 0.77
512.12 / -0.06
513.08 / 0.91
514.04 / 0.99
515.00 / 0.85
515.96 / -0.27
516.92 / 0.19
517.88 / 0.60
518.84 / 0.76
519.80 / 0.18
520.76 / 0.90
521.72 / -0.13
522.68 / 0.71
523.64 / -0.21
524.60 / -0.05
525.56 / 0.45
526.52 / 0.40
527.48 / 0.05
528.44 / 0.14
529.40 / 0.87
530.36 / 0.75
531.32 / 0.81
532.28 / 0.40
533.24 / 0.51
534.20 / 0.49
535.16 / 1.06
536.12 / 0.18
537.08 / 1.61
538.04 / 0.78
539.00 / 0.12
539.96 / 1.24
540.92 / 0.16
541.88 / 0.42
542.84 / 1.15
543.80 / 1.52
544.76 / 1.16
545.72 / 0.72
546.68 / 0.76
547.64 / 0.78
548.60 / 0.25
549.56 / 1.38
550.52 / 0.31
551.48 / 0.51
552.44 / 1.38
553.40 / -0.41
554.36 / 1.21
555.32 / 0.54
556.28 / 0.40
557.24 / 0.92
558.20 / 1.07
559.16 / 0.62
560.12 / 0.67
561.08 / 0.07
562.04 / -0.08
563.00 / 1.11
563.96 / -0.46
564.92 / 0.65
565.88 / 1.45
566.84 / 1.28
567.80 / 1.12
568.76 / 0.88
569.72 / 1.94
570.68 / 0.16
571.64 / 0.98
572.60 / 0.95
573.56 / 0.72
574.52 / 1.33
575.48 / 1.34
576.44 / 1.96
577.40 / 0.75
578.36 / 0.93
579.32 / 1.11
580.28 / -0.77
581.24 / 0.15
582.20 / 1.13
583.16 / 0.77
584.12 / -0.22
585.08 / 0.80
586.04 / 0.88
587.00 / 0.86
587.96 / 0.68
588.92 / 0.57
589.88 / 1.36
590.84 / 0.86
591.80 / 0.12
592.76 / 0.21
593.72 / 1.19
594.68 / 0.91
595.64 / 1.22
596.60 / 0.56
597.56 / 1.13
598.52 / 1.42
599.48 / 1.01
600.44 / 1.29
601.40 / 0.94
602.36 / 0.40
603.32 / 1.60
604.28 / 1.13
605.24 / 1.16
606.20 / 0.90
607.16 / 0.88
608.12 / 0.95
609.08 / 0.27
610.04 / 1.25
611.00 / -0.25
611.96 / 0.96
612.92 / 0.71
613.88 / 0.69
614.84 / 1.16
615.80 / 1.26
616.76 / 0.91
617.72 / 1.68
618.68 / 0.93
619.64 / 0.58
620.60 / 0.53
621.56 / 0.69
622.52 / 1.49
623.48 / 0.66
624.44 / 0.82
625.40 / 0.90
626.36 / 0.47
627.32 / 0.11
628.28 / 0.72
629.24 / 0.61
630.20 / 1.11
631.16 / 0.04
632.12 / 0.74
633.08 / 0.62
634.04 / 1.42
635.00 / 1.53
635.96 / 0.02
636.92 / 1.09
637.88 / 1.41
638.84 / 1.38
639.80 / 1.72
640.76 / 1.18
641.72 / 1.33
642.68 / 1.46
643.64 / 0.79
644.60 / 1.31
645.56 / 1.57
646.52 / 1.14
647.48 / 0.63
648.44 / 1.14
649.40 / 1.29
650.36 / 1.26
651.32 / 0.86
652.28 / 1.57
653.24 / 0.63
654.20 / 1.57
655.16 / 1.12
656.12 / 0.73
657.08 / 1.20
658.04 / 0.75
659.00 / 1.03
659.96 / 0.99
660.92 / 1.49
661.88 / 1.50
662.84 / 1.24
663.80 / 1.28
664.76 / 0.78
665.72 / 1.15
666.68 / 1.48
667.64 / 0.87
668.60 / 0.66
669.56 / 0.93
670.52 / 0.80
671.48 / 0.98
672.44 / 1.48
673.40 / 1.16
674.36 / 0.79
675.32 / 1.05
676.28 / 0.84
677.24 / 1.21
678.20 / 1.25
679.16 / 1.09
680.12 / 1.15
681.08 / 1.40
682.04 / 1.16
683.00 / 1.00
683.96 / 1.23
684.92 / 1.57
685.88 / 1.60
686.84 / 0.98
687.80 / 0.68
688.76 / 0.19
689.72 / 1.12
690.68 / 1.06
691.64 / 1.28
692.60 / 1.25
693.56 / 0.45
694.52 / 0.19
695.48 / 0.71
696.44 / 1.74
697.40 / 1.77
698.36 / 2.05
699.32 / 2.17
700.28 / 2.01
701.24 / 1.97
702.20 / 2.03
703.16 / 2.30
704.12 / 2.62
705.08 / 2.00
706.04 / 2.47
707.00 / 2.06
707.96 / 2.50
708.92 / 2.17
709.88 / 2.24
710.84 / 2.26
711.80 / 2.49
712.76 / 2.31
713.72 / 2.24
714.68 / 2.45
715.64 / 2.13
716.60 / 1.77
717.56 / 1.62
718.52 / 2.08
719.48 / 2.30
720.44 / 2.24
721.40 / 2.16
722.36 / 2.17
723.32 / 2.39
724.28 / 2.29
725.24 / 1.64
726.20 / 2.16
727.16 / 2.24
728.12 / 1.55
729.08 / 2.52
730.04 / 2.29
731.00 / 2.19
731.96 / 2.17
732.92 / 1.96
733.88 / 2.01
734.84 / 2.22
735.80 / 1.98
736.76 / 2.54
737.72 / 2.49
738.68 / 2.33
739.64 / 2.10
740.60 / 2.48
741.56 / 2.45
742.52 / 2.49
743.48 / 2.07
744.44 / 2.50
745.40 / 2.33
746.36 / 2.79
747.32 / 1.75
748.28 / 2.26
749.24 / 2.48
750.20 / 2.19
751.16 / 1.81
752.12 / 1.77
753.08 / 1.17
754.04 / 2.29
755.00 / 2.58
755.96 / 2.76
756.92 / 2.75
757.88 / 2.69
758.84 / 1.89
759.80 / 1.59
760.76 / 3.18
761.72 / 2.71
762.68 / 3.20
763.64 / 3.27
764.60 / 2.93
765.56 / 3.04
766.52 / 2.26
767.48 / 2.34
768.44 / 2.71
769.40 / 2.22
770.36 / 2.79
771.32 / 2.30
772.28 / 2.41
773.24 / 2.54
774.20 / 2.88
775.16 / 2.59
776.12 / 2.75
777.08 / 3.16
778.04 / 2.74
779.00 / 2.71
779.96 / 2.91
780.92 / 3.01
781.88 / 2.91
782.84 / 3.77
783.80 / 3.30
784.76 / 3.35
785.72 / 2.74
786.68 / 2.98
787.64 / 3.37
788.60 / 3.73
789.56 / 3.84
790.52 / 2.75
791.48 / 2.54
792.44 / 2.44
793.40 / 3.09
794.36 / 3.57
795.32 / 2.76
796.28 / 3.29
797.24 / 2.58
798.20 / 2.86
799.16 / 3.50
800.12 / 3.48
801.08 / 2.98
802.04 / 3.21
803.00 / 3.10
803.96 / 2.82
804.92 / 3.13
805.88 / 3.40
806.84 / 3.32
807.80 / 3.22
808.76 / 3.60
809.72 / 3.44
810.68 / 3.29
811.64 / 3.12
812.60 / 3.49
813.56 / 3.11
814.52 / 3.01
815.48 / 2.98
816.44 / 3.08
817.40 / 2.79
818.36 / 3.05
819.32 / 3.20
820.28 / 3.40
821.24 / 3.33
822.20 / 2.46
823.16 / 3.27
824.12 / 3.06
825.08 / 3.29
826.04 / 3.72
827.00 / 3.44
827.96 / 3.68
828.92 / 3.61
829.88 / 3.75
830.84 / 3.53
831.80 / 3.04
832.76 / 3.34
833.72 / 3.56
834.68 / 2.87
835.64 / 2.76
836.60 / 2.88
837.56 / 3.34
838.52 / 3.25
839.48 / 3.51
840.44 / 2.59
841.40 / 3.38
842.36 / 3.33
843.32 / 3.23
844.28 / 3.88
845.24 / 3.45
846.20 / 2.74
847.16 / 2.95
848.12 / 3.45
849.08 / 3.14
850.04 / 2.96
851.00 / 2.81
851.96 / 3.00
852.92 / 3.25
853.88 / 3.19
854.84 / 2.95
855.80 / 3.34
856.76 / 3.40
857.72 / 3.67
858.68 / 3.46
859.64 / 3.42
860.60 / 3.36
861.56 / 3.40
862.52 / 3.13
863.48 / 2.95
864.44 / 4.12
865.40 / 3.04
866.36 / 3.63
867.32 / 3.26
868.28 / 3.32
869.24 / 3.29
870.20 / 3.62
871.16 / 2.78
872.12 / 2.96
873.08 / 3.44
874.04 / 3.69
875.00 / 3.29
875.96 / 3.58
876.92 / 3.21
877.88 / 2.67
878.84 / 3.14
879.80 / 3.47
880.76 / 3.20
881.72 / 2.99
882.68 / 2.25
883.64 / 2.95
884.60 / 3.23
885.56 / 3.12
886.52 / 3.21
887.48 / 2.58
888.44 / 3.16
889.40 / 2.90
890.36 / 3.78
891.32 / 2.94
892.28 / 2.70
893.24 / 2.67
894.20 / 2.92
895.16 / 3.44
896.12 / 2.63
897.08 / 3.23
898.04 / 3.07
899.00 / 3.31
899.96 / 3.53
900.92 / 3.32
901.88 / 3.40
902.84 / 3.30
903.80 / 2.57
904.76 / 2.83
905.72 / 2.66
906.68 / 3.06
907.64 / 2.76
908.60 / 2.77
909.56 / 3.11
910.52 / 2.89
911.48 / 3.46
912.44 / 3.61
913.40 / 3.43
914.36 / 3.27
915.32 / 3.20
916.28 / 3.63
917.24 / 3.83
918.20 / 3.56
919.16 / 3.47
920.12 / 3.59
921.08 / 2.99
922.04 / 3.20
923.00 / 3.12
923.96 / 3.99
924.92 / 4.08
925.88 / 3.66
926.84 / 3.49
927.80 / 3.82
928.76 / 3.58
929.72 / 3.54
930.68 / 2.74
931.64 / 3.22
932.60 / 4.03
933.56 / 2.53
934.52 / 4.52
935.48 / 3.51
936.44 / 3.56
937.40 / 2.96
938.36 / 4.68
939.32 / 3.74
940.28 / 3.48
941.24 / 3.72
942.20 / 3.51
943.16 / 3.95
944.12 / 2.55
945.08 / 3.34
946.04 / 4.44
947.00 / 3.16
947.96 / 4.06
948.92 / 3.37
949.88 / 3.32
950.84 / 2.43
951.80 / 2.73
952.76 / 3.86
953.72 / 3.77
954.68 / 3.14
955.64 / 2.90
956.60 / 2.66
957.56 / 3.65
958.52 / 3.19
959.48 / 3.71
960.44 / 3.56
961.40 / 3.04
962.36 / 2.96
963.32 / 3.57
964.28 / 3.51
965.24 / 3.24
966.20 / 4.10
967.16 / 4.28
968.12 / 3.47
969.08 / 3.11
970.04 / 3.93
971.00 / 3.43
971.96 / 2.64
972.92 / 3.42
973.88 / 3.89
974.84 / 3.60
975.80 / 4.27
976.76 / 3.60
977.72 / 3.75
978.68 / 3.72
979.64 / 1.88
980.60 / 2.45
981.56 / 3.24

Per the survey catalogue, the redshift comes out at 0.749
